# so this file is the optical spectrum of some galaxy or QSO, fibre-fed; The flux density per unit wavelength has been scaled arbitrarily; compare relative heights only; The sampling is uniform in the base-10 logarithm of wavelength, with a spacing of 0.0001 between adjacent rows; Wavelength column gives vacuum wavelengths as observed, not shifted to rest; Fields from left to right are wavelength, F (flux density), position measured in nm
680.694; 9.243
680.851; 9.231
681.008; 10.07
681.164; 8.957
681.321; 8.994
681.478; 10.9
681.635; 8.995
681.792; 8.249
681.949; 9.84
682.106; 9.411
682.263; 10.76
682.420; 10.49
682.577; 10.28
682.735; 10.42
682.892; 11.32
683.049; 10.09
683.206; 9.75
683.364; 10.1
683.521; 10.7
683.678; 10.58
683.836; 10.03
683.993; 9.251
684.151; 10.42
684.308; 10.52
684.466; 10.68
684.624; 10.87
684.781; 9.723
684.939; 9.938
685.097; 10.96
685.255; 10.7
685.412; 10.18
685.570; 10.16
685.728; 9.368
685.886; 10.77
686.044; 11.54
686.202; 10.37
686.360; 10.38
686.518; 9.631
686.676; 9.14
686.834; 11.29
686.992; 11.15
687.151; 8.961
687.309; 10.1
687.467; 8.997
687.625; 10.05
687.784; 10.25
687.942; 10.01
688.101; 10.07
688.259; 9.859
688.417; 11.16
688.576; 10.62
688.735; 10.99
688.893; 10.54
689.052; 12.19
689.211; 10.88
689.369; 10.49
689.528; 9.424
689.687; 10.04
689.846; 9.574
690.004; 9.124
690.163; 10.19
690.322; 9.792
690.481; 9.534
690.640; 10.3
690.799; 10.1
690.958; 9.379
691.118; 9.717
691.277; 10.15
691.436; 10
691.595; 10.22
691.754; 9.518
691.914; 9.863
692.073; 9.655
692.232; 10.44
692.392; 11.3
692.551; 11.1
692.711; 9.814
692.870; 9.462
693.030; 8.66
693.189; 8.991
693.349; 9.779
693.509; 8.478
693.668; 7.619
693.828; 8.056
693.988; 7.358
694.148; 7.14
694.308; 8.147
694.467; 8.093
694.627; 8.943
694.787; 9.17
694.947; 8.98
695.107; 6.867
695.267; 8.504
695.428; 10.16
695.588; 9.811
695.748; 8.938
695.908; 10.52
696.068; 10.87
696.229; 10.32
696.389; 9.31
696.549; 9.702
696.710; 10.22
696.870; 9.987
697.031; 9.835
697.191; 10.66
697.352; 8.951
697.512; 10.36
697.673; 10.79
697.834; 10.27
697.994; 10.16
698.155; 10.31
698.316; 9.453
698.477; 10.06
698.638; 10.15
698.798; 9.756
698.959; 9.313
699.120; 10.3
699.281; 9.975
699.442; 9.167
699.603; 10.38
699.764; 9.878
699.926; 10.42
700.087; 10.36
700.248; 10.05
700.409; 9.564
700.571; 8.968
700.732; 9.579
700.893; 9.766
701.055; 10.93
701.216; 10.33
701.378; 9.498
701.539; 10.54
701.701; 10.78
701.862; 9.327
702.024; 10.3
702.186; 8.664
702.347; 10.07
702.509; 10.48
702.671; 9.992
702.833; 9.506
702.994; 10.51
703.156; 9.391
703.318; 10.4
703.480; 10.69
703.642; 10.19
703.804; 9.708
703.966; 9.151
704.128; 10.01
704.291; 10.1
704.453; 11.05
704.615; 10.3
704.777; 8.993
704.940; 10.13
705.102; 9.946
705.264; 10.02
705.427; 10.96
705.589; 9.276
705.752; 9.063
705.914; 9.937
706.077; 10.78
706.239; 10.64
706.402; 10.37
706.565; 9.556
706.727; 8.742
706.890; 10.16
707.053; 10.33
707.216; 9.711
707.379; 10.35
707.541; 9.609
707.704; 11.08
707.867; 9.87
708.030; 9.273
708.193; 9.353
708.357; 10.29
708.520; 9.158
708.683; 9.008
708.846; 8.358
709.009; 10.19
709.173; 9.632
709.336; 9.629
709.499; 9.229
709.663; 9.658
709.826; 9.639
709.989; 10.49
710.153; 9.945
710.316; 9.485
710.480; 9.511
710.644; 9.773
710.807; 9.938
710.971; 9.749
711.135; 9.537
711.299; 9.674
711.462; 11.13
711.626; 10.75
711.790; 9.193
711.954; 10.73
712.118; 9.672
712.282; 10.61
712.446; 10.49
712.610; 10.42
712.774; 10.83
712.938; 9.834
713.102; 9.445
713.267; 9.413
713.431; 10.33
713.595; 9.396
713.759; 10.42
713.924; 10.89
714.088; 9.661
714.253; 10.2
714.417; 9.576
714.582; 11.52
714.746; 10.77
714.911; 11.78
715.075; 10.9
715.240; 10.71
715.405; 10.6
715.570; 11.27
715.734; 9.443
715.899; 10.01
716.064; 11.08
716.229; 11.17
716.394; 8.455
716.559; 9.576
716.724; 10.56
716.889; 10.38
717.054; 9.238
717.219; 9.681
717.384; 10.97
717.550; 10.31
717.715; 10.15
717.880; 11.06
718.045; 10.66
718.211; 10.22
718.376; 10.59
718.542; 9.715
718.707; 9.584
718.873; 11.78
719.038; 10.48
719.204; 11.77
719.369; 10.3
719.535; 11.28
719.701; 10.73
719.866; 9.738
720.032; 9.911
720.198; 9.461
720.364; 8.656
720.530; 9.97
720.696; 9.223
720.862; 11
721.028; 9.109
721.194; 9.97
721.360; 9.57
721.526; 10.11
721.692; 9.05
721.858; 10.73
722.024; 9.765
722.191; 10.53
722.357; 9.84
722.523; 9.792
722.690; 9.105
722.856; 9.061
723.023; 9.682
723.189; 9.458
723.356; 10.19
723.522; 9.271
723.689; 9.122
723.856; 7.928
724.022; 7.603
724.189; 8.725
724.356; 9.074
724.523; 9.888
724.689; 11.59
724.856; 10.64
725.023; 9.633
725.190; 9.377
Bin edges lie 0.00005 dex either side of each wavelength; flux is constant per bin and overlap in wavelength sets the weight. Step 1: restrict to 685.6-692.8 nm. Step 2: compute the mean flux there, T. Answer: 10.2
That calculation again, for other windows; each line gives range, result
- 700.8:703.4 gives 10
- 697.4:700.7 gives 9.97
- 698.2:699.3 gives 9.87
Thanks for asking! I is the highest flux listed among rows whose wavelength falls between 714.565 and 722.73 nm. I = 11.78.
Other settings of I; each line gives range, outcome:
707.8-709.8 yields 10.29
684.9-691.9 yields 12.19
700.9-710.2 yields 11.08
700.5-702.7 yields 10.93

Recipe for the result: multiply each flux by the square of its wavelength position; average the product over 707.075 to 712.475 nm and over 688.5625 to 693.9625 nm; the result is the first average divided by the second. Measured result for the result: 1.05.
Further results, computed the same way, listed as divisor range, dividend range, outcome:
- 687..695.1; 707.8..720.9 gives 1.12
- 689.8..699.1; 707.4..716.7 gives 1.11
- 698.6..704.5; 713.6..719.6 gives 1.09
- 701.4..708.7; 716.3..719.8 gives 1.08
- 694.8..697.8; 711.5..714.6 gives 1.10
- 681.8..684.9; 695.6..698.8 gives 1.02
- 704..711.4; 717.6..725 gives 1.05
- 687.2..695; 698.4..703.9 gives 1.06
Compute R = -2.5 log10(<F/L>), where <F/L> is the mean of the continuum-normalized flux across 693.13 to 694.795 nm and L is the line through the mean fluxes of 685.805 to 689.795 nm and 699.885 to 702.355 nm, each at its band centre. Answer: 0.22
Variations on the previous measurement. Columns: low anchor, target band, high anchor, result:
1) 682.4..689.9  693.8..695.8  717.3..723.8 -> 0.21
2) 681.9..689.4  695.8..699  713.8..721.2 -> 0.03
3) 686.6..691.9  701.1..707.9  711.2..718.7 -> 0.02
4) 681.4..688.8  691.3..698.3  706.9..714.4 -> 0.07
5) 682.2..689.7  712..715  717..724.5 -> -0.04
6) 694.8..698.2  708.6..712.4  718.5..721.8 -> 0.02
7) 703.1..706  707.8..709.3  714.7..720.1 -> 0.07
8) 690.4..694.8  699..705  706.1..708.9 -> -0.04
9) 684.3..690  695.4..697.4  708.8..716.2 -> 0.03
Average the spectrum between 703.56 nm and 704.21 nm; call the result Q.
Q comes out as 9.76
